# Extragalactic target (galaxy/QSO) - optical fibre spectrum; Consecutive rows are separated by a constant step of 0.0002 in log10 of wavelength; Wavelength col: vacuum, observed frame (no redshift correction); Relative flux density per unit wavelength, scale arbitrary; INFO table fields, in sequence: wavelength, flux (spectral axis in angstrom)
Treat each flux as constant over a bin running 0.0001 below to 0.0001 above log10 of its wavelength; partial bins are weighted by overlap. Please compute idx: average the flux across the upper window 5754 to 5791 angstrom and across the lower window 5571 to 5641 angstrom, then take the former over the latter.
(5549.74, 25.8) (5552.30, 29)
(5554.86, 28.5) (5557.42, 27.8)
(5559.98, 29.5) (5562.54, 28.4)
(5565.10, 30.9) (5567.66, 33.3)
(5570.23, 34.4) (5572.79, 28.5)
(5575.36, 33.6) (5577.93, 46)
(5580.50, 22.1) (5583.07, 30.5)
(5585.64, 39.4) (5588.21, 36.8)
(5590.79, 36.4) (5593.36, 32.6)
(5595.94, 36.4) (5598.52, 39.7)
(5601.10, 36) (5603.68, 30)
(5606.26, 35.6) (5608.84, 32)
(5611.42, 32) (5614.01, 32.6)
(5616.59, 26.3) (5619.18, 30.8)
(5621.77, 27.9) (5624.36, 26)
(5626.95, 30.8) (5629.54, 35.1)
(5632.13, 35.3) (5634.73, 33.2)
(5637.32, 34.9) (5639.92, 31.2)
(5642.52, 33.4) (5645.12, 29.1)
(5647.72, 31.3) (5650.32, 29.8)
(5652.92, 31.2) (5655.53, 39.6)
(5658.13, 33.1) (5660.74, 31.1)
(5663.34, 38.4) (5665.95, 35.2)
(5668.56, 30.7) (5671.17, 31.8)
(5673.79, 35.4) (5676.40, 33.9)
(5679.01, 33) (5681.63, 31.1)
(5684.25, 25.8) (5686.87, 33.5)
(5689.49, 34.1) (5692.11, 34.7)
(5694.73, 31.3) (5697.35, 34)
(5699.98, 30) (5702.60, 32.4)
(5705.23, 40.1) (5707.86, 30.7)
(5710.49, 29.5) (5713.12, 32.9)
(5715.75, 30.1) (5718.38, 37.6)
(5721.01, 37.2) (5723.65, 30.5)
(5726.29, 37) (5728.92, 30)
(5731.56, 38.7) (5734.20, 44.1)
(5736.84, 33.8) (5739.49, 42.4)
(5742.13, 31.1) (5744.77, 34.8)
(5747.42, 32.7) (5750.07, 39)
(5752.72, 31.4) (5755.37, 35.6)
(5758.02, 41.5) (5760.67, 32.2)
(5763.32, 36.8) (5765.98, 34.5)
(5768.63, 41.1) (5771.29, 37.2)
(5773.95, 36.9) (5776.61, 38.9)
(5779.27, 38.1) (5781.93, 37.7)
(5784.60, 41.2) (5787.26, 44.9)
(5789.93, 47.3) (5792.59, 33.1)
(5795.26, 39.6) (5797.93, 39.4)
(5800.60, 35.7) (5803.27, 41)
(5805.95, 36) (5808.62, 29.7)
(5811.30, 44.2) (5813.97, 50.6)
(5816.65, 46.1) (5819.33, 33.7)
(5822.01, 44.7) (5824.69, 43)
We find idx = 1.17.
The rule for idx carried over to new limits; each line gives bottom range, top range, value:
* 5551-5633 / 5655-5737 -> 1.04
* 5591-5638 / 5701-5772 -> 1.08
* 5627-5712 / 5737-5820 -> 1.16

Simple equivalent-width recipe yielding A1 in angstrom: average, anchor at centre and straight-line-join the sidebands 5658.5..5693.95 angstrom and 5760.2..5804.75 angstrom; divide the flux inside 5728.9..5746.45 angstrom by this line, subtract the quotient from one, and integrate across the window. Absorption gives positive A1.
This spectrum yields -0.27 angstrom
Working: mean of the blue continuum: 33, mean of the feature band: 36.8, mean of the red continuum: 38.7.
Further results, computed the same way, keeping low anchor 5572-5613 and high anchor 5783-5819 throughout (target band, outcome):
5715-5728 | 1.22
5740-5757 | 1.87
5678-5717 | 5.40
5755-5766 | 0.81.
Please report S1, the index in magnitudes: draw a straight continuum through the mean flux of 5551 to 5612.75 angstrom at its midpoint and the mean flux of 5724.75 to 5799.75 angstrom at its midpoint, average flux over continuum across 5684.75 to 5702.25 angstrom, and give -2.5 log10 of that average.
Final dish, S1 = 0.10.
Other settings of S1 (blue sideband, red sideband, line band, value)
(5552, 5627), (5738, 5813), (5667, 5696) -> 0.084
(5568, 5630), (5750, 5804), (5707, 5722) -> 0.106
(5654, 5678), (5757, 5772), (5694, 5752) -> 0.044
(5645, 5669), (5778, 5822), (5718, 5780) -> 0.037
